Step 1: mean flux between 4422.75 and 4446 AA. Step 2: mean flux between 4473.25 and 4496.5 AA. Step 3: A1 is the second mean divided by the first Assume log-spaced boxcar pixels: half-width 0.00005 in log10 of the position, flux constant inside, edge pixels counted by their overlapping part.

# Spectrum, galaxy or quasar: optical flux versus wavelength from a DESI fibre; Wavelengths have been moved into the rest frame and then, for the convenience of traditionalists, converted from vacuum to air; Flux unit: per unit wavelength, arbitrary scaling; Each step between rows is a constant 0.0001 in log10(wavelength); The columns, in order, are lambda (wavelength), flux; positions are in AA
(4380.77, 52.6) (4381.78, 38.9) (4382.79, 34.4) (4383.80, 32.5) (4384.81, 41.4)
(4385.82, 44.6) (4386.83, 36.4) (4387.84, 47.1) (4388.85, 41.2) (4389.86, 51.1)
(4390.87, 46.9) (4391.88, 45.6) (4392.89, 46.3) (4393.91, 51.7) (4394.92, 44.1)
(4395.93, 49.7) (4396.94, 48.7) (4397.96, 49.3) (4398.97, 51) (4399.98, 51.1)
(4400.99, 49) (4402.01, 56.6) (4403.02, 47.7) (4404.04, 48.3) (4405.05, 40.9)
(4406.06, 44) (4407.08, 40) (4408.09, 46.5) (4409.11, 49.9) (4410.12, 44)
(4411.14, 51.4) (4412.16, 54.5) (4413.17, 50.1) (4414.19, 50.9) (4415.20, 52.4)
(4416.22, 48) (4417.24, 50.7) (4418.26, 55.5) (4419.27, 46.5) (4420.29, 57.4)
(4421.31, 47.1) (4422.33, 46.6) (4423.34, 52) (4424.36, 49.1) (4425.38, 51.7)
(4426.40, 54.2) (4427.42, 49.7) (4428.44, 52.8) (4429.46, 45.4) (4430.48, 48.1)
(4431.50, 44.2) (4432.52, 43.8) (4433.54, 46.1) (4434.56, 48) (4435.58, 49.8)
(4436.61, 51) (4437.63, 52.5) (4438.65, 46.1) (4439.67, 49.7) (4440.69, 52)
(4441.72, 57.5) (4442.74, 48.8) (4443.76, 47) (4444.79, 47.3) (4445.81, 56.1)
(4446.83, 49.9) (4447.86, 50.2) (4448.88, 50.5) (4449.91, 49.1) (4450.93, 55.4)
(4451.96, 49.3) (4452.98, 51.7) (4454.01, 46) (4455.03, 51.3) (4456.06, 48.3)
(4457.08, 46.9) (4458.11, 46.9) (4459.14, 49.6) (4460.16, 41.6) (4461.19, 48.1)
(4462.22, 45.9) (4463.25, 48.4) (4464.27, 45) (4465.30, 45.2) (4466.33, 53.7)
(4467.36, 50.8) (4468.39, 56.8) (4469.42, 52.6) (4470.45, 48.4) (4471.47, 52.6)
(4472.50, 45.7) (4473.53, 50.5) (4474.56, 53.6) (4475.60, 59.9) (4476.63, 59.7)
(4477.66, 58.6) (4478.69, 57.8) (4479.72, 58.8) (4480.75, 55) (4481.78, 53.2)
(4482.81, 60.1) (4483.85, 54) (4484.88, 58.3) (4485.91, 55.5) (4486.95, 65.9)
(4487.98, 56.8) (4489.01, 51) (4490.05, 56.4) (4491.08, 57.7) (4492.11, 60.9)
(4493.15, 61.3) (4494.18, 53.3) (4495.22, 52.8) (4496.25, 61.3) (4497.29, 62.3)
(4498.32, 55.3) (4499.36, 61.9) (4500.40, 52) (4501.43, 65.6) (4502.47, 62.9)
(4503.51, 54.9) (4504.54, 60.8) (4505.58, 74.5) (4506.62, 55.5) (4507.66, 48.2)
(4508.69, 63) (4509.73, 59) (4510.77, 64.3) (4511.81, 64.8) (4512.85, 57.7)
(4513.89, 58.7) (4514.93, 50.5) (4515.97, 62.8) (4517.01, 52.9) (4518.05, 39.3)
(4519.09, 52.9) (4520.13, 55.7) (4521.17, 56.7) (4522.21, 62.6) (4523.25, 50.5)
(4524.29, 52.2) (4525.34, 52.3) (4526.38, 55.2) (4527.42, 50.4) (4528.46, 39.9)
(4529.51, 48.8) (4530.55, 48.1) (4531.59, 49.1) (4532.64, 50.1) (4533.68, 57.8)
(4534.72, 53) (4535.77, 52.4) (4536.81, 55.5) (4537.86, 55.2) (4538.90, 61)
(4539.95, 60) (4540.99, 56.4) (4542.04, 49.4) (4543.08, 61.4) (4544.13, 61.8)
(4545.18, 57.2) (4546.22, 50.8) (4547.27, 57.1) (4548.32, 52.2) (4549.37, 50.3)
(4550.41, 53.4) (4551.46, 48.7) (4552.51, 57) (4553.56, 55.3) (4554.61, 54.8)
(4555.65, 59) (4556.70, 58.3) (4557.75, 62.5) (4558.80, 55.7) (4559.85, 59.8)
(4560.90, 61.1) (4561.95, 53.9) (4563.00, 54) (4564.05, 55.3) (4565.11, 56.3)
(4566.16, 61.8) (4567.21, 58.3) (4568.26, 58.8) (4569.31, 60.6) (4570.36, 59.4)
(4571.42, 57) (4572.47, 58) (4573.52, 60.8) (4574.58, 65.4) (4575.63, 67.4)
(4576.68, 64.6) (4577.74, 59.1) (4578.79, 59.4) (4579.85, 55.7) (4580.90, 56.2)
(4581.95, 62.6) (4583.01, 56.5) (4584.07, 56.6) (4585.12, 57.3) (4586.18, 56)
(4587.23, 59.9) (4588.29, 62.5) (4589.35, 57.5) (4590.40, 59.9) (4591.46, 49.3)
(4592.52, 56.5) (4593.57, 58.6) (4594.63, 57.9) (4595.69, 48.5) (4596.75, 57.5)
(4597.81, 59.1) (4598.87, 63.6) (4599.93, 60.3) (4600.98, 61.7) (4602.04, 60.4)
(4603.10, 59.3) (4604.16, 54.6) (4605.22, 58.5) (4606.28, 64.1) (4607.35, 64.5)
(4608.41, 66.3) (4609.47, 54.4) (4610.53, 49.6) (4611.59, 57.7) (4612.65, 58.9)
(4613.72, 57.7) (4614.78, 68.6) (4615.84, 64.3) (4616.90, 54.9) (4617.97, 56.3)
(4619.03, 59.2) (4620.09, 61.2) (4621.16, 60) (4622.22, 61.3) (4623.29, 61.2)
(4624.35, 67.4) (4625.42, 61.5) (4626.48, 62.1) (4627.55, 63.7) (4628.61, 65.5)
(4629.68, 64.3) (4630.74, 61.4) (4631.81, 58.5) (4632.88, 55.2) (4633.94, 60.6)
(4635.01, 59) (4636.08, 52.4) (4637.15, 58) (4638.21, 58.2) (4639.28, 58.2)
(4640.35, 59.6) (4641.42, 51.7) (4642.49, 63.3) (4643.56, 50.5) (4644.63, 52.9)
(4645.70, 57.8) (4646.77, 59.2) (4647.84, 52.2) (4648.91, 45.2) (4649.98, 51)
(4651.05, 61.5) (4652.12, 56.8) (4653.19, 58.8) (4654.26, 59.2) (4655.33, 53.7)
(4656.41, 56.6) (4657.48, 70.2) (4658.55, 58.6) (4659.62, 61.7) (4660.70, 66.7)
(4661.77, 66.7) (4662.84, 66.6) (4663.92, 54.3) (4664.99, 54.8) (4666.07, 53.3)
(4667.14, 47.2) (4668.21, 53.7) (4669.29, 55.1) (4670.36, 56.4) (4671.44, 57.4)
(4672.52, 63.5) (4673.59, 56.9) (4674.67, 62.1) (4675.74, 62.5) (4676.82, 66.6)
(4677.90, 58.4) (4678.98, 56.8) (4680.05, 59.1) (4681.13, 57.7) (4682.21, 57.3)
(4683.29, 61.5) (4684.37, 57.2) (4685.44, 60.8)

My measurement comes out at 1.15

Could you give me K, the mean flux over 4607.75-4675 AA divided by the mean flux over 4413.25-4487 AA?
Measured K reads 1.15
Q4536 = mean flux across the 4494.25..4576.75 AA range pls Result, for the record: 56.6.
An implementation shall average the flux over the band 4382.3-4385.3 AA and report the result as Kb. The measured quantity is 36.1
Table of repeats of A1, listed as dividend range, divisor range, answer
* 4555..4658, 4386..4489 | 1.17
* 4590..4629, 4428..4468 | 1.22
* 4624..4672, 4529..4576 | 1.03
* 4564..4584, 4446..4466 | 1.23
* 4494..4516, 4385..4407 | 1.26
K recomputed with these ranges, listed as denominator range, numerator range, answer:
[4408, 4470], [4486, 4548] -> 1.13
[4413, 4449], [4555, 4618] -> 1.18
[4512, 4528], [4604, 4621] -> 1.10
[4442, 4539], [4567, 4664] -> 1.09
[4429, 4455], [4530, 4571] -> 1.13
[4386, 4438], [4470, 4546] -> 1.15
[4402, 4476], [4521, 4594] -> 1.14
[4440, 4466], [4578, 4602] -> 1.18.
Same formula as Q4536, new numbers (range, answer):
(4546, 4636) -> 58.7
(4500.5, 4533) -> 55.5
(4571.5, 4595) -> 59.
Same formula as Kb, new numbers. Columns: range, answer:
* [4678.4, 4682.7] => 57.7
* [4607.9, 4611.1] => 56.8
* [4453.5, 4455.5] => 48.7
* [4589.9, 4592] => 54.4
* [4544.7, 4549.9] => 53.5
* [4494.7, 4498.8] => 58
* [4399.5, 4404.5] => 50.5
